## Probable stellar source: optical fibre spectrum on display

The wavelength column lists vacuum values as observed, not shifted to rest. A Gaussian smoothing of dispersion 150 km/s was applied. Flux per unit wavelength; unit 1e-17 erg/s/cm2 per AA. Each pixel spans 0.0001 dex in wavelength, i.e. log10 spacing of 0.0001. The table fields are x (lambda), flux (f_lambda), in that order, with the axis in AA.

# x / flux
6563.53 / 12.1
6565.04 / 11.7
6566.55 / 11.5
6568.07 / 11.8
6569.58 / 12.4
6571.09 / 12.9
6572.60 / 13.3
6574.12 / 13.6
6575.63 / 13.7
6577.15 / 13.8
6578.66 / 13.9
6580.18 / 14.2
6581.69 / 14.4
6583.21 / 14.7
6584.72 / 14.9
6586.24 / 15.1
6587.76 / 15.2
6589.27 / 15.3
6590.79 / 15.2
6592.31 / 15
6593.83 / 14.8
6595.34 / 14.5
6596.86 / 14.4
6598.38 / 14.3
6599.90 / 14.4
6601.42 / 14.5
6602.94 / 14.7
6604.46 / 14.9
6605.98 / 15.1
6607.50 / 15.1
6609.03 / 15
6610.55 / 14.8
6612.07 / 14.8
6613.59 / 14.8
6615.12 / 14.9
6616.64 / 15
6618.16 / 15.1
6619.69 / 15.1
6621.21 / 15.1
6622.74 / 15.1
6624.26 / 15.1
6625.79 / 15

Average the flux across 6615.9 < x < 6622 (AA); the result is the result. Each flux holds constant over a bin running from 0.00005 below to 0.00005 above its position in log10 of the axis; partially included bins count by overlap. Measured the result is 15.1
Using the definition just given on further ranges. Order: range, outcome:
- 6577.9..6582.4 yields 14.2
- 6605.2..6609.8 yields 15.1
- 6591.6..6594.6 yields 14.9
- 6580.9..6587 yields 14.8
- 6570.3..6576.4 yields 13.4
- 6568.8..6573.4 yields 12.9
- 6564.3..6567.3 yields 11.6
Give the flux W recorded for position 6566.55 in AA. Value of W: 11.5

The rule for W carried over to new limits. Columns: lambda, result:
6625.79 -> 15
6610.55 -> 14.8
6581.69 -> 14.4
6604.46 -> 14.9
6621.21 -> 15.1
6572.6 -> 13.3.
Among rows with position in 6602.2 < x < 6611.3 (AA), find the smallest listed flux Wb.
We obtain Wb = 14.7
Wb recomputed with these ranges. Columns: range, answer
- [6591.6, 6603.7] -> 14.3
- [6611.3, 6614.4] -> 14.8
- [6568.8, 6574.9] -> 12.4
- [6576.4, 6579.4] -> 13.8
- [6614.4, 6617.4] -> 14.9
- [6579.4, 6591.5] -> 14.2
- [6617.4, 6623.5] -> 15.1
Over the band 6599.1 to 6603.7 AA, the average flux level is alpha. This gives 14.5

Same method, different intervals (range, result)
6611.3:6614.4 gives 14.8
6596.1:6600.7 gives 14.4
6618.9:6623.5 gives 15.1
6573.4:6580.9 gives 13.8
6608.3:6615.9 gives 14.9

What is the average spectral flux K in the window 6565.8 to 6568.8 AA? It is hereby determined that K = 11.6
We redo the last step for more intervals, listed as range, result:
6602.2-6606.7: 14.9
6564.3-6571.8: 12.1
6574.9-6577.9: 13.7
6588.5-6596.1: 15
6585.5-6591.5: 15.2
